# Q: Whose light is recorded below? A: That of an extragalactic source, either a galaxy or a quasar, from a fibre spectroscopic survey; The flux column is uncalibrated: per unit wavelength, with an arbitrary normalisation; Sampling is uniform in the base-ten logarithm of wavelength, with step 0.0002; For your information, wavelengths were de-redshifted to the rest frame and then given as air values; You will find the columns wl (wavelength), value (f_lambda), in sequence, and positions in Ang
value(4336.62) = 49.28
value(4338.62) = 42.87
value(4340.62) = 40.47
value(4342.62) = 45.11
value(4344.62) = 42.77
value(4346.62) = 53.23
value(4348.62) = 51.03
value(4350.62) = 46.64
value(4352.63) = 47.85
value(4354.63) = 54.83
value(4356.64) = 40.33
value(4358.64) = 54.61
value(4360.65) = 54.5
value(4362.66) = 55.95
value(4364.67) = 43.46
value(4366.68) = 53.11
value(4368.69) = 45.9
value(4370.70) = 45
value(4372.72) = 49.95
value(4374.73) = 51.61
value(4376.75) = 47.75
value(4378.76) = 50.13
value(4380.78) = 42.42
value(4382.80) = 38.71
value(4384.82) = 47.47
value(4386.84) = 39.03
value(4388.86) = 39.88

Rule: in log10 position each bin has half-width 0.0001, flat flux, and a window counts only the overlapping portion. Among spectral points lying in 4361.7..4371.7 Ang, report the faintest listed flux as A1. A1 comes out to 43.46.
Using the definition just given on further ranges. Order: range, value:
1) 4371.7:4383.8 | 38.71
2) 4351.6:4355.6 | 47.85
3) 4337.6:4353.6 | 40.47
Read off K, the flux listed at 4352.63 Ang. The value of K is 47.85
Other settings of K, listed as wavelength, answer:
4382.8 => 38.71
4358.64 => 54.61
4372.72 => 49.95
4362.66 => 55.95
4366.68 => 53.11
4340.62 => 40.47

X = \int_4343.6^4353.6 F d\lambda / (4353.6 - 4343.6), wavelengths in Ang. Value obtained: 48.3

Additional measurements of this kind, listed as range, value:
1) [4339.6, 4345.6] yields 42.8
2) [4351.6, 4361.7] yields 50.4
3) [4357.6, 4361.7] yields 54.5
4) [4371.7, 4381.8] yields 48.3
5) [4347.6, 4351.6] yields 48.9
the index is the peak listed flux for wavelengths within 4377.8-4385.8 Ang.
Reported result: 50.13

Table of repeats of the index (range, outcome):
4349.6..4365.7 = 55.95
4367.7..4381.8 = 51.61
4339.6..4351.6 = 53.23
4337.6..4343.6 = 45.11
